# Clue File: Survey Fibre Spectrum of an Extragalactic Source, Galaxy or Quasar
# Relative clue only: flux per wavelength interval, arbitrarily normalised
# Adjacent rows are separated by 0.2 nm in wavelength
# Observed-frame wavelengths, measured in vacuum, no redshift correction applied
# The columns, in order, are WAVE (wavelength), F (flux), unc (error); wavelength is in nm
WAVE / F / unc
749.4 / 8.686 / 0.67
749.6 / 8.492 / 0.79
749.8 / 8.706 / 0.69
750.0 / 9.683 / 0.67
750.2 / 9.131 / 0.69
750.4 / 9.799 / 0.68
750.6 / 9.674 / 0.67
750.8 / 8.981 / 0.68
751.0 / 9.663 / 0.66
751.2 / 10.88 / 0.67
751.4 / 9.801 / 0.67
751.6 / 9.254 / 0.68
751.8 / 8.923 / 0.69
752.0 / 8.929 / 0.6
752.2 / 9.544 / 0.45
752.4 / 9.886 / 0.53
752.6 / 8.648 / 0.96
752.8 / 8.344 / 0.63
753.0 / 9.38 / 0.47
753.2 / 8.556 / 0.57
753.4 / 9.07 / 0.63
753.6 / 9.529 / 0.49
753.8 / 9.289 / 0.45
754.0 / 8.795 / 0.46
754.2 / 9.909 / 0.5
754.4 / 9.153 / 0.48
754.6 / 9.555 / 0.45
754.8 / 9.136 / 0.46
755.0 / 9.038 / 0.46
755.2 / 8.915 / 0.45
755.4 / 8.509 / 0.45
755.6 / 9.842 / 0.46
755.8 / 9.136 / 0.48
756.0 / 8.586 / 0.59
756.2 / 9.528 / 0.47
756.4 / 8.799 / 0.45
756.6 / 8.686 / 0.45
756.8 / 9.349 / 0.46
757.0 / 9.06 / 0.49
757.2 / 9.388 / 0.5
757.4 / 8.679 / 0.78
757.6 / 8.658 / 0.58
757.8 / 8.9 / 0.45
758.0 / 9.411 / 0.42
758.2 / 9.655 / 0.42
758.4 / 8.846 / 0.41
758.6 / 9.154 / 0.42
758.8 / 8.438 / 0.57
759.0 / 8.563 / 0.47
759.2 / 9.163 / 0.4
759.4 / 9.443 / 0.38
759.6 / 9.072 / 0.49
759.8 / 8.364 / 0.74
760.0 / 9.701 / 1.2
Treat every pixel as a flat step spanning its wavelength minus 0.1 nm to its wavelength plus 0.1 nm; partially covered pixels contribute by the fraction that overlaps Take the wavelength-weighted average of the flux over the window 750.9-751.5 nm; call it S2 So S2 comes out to 10.1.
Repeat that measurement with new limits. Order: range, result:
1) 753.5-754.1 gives 9.2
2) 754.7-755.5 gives 8.9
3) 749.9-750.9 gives 9.45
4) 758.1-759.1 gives 8.93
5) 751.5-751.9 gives 9.09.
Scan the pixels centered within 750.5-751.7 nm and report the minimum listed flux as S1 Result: 8.981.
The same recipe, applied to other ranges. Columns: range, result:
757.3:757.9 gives 8.658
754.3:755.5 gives 8.509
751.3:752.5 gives 8.923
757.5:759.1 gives 8.438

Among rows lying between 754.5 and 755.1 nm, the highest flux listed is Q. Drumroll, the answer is 9.555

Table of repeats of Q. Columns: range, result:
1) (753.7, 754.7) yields 9.909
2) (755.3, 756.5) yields 9.842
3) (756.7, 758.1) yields 9.411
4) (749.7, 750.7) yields 9.799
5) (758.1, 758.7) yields 9.655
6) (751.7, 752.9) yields 9.886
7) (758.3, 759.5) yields 9.443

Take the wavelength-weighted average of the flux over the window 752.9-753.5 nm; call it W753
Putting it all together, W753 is 9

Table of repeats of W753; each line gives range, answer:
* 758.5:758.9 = 8.8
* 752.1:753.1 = 9.16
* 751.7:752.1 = 8.93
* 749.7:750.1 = 9.19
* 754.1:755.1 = 9.36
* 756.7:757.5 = 9.12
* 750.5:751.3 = 9.8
